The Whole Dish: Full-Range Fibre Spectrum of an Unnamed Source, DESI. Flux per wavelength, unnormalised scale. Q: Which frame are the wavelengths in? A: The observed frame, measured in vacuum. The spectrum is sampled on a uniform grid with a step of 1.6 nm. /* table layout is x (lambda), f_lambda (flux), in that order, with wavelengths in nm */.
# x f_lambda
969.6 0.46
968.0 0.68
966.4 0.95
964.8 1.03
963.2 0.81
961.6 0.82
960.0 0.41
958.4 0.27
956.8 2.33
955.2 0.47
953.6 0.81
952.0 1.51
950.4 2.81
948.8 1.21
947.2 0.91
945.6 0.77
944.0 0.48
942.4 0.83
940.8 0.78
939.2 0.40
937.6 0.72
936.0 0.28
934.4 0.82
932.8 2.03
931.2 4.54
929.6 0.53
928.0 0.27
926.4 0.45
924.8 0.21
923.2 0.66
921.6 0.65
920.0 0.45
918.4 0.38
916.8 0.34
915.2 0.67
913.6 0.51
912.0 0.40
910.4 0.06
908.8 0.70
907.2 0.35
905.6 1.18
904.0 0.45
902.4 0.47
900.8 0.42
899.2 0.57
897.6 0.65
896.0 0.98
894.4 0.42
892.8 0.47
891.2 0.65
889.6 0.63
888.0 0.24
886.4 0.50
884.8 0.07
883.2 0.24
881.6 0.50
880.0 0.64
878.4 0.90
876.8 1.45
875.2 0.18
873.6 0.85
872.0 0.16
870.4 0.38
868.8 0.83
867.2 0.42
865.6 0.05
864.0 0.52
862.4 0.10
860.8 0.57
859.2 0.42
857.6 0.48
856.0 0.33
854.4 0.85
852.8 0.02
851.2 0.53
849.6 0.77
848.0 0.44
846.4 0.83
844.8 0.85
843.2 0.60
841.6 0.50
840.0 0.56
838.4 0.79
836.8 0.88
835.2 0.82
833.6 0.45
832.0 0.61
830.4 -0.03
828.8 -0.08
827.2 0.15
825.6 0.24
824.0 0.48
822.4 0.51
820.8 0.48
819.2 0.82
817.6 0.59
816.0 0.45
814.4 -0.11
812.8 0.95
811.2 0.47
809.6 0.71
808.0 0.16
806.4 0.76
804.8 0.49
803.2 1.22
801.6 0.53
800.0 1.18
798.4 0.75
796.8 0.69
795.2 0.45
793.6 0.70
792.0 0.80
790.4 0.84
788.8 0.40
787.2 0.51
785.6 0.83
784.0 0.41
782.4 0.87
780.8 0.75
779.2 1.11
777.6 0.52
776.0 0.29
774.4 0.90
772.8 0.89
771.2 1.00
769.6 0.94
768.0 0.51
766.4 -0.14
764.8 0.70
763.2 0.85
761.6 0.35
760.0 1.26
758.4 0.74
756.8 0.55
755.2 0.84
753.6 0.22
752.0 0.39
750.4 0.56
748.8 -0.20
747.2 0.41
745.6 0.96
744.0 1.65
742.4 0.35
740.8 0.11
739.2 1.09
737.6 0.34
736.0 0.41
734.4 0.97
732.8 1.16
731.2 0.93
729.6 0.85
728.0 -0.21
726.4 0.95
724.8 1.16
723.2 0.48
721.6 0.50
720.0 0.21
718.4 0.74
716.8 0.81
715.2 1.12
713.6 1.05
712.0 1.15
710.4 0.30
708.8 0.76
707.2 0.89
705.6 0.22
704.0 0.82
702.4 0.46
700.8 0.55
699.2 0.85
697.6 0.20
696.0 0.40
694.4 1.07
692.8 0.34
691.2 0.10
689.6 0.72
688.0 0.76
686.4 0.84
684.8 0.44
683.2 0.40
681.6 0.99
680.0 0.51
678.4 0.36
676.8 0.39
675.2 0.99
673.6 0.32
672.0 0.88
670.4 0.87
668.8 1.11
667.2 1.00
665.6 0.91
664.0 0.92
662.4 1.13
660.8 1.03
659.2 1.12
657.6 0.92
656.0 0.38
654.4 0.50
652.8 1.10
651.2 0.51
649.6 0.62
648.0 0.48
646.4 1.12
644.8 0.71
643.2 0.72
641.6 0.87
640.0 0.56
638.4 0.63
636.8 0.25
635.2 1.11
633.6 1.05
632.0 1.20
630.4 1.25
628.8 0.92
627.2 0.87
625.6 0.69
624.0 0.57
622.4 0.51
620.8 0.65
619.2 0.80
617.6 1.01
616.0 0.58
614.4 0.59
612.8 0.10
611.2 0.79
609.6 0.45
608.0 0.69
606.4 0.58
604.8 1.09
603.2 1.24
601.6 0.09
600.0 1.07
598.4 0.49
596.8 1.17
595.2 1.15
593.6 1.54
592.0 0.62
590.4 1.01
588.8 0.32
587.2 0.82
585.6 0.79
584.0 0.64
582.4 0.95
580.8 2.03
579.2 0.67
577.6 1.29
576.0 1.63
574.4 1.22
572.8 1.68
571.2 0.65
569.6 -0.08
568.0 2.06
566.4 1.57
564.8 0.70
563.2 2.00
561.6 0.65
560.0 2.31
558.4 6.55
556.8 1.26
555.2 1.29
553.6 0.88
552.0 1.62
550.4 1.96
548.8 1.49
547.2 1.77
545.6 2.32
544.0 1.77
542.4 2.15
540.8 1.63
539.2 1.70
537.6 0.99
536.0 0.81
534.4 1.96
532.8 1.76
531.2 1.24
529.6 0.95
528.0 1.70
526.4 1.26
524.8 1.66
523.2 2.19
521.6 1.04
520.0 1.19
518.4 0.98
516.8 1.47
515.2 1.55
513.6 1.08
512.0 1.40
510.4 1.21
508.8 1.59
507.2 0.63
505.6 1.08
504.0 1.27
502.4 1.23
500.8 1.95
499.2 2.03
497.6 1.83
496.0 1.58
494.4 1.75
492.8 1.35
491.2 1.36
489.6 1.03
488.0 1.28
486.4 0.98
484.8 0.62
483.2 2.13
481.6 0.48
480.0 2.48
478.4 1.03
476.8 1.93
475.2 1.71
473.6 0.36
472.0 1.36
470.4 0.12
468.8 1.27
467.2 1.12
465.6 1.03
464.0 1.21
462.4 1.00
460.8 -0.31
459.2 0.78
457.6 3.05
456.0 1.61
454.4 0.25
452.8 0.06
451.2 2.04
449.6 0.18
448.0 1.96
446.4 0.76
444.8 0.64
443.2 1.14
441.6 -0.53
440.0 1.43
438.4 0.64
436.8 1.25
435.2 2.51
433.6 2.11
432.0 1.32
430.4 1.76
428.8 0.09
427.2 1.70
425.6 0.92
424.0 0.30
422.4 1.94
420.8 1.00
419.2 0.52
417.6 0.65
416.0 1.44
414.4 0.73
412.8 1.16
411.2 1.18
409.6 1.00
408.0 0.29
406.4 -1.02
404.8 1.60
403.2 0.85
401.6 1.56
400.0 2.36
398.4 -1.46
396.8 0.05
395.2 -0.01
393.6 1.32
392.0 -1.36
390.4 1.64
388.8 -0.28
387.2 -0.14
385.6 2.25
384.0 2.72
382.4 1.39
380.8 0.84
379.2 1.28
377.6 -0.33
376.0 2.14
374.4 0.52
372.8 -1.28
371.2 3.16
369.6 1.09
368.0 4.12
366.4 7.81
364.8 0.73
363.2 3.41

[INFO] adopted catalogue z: 0.132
